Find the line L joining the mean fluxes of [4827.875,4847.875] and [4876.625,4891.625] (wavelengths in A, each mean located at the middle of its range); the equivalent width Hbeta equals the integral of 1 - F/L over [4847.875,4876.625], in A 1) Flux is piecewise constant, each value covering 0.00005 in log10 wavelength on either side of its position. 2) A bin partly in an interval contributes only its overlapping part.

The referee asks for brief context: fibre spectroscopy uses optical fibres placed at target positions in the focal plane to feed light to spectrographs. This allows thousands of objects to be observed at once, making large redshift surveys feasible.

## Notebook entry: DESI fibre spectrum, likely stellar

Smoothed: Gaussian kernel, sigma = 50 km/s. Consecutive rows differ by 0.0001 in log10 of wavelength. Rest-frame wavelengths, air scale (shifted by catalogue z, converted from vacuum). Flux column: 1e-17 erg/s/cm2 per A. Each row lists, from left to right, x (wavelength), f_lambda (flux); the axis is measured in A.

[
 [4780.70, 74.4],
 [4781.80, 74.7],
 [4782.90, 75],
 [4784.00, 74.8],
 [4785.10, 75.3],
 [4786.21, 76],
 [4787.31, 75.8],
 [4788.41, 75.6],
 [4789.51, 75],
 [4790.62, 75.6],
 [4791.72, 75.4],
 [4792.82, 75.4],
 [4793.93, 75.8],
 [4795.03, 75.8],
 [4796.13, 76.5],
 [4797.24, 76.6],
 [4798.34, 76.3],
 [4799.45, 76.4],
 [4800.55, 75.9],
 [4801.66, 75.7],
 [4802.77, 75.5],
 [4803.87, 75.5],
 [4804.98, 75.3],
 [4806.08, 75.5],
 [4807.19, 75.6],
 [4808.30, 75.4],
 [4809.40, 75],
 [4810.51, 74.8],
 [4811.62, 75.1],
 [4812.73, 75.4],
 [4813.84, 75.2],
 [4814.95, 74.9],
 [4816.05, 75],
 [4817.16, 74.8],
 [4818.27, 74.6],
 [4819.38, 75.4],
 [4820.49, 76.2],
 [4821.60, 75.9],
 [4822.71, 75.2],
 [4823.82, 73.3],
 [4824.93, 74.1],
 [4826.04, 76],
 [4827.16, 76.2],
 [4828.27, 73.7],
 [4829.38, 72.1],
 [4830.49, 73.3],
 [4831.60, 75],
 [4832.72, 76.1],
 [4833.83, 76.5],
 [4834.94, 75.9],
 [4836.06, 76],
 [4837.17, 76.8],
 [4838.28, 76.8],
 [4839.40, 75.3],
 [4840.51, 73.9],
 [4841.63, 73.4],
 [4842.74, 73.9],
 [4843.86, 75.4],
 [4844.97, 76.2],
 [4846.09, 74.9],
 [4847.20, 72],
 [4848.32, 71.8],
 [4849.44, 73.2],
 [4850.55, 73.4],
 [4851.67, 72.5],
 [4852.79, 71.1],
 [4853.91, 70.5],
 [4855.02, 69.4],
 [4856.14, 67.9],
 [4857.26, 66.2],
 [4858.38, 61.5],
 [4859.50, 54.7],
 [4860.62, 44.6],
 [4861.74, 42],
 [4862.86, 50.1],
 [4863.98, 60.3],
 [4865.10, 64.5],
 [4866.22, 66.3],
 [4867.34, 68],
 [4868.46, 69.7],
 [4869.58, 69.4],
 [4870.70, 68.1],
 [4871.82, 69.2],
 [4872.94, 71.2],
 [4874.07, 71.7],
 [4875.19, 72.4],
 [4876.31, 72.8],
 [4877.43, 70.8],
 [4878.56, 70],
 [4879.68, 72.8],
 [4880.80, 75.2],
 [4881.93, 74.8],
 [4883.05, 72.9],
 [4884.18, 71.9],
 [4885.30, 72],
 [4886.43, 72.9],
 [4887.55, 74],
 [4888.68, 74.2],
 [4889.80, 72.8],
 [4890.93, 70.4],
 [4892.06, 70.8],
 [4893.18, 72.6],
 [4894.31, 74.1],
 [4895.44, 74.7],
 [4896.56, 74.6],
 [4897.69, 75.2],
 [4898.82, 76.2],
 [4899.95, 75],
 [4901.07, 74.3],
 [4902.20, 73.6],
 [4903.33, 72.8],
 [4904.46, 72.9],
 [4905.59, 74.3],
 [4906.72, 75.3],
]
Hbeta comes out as 3.1 A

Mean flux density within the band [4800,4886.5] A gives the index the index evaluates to 71.7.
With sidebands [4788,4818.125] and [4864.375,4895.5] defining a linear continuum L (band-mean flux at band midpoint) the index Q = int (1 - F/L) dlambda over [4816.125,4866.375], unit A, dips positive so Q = 1.9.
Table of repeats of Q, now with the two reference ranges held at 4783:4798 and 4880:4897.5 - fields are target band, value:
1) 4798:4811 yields 0.0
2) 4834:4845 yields -0.1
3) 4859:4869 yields 2.2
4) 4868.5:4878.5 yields 0.4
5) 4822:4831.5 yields 0.1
